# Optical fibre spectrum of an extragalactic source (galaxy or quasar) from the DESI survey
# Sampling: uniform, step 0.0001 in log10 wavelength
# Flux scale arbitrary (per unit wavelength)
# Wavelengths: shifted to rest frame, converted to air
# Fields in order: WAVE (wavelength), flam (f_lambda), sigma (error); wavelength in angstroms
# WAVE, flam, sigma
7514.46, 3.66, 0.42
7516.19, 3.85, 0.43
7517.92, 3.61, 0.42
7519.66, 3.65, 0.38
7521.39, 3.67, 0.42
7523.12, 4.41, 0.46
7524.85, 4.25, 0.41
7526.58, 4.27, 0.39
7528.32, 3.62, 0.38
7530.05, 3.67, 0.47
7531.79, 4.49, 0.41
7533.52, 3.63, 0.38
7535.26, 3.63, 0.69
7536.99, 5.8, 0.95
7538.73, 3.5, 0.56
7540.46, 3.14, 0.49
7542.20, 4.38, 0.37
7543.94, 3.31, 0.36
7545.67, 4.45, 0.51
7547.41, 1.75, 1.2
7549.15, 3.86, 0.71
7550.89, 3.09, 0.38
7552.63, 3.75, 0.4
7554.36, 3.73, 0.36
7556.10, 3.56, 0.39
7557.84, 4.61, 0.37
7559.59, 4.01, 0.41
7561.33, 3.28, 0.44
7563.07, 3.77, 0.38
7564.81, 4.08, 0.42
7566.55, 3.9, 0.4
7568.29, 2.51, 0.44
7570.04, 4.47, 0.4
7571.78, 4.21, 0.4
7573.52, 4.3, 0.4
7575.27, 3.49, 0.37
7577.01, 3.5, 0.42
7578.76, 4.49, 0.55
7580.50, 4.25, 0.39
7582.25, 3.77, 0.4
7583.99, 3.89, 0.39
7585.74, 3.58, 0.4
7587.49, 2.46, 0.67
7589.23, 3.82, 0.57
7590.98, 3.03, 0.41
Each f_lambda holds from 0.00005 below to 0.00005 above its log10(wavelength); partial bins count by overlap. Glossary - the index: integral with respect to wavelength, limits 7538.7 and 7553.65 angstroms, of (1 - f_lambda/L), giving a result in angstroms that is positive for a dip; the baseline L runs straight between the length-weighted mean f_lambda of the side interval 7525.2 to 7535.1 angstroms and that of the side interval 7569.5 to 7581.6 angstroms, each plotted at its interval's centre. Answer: 1.9 angstroms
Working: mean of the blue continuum 3.93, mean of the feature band 3.47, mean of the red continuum 4.09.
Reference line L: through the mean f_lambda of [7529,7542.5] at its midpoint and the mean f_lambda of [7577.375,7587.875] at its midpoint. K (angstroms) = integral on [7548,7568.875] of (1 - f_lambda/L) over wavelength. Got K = 1.2 angstroms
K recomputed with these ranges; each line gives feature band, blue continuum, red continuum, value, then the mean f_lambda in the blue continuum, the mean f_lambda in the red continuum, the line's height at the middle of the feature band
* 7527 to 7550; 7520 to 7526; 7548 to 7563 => 0.64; 4.08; 3.7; 3.9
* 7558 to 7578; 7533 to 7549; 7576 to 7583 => 0.56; 3.74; 4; 3.92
